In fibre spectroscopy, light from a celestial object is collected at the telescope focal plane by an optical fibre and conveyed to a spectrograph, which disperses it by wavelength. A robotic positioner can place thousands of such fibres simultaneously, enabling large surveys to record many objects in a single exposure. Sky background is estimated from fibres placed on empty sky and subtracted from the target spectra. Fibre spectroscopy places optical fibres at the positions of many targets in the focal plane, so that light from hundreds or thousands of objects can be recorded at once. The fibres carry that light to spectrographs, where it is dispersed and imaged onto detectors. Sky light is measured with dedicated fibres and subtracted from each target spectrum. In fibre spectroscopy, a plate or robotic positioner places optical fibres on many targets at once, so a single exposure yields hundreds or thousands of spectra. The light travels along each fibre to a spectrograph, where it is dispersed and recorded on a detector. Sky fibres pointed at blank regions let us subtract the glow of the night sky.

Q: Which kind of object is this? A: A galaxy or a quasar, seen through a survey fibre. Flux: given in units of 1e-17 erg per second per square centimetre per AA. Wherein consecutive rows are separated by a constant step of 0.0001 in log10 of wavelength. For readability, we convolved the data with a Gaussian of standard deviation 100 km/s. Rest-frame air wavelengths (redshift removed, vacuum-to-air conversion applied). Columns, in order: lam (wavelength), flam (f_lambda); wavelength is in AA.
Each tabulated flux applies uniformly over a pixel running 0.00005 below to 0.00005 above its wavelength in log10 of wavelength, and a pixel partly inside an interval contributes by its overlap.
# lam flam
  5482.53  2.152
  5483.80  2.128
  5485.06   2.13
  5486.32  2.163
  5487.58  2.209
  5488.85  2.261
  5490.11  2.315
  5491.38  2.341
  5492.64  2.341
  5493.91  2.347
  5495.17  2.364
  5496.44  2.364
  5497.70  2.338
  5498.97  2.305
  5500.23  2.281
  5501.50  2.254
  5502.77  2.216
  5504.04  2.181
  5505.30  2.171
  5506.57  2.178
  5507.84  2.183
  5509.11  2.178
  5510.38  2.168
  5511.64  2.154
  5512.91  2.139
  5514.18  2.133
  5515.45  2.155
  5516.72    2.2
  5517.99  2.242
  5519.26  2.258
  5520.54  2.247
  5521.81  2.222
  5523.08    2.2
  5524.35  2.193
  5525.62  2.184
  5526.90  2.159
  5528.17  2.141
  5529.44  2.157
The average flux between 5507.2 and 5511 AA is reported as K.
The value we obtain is 2.17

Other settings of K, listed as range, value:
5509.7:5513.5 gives 2.16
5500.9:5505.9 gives 2.21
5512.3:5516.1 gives 2.14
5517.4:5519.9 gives 2.25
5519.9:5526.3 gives 2.21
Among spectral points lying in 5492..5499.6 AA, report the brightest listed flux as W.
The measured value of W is 2.364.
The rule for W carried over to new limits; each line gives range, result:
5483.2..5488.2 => 2.209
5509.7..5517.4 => 2.2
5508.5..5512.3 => 2.178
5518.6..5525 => 2.258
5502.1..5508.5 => 2.216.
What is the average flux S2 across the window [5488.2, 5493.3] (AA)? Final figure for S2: 2.31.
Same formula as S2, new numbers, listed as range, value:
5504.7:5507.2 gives 2.17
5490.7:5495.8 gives 2.35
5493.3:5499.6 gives 2.35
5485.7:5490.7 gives 2.24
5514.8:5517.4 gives 2.18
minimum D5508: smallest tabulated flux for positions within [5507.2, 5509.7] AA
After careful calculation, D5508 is 2.178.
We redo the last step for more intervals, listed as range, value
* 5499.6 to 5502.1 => 2.254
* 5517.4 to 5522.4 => 2.222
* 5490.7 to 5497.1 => 2.341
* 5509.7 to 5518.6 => 2.133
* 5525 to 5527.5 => 2.159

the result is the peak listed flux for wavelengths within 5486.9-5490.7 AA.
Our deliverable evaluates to 2.315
